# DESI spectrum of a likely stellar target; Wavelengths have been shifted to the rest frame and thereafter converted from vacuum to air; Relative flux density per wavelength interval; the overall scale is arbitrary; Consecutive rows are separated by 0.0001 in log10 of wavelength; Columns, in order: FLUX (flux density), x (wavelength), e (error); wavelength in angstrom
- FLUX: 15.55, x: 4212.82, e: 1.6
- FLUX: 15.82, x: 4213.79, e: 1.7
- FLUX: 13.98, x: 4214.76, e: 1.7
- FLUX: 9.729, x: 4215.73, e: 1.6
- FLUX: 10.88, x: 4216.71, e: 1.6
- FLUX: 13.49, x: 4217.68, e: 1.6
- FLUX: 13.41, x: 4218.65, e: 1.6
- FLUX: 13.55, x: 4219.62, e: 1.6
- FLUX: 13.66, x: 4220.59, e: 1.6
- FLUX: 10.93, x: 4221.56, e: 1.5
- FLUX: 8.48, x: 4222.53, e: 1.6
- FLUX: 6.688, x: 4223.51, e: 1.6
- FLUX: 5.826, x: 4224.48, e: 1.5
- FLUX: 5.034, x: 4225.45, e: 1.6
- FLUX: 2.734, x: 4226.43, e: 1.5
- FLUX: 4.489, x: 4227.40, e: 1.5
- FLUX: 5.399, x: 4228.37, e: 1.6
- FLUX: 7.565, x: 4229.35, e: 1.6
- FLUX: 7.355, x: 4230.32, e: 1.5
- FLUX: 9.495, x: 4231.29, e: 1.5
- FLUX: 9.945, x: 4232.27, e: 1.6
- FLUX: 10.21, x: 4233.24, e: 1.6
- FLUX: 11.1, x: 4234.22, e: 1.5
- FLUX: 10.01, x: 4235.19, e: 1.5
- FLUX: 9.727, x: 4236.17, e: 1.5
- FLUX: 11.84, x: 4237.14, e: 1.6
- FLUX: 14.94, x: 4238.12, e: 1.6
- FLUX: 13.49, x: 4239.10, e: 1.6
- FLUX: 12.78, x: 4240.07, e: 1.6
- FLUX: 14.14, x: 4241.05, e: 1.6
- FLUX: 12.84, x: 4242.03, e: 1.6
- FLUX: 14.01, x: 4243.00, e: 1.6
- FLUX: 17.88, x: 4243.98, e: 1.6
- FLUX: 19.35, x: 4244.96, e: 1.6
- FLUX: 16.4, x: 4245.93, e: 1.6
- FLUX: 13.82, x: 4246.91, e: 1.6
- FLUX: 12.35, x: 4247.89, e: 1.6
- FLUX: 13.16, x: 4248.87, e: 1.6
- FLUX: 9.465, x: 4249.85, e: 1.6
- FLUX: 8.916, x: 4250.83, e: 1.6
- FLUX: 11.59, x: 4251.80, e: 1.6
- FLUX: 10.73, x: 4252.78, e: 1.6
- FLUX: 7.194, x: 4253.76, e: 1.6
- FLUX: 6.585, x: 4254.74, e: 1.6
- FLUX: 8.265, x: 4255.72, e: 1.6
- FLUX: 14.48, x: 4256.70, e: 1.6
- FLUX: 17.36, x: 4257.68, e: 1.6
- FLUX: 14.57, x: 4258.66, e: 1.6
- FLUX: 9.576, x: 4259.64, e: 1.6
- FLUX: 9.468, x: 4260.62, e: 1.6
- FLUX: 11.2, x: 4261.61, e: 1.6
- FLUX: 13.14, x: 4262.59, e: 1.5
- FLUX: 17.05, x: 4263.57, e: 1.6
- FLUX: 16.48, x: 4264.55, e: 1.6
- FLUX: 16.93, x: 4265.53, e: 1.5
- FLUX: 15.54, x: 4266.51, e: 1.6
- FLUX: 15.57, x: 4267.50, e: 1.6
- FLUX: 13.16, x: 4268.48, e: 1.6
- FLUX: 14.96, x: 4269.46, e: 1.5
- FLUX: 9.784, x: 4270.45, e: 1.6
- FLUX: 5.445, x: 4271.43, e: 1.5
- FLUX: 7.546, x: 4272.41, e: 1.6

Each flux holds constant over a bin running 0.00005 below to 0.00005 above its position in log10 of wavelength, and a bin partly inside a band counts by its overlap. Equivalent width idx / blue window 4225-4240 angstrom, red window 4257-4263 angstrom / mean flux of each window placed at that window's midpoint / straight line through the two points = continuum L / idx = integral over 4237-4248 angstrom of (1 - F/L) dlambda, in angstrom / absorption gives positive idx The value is -4.6 angstrom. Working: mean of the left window 9.01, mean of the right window 12.6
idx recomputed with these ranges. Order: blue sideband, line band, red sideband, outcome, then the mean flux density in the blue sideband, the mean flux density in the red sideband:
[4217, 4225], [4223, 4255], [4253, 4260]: 1.2 angstrom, 10.7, 11.2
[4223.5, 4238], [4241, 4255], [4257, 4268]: -1.7 angstrom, 8.05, 14.3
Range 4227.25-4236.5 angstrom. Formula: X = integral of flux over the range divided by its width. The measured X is 8.66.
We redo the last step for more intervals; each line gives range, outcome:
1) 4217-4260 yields 11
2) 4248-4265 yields 11.7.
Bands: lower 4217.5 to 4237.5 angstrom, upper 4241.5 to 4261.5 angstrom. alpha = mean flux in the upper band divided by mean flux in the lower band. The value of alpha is 1.4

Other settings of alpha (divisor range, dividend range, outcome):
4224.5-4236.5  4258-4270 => 1.83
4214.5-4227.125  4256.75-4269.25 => 1.46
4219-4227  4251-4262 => 1.30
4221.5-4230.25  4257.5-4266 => 2.24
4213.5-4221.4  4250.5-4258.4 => 0.84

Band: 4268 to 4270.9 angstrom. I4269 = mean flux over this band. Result 12.7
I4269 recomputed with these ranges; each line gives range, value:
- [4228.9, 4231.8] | 8.16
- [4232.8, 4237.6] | 10.6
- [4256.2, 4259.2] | 15.4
